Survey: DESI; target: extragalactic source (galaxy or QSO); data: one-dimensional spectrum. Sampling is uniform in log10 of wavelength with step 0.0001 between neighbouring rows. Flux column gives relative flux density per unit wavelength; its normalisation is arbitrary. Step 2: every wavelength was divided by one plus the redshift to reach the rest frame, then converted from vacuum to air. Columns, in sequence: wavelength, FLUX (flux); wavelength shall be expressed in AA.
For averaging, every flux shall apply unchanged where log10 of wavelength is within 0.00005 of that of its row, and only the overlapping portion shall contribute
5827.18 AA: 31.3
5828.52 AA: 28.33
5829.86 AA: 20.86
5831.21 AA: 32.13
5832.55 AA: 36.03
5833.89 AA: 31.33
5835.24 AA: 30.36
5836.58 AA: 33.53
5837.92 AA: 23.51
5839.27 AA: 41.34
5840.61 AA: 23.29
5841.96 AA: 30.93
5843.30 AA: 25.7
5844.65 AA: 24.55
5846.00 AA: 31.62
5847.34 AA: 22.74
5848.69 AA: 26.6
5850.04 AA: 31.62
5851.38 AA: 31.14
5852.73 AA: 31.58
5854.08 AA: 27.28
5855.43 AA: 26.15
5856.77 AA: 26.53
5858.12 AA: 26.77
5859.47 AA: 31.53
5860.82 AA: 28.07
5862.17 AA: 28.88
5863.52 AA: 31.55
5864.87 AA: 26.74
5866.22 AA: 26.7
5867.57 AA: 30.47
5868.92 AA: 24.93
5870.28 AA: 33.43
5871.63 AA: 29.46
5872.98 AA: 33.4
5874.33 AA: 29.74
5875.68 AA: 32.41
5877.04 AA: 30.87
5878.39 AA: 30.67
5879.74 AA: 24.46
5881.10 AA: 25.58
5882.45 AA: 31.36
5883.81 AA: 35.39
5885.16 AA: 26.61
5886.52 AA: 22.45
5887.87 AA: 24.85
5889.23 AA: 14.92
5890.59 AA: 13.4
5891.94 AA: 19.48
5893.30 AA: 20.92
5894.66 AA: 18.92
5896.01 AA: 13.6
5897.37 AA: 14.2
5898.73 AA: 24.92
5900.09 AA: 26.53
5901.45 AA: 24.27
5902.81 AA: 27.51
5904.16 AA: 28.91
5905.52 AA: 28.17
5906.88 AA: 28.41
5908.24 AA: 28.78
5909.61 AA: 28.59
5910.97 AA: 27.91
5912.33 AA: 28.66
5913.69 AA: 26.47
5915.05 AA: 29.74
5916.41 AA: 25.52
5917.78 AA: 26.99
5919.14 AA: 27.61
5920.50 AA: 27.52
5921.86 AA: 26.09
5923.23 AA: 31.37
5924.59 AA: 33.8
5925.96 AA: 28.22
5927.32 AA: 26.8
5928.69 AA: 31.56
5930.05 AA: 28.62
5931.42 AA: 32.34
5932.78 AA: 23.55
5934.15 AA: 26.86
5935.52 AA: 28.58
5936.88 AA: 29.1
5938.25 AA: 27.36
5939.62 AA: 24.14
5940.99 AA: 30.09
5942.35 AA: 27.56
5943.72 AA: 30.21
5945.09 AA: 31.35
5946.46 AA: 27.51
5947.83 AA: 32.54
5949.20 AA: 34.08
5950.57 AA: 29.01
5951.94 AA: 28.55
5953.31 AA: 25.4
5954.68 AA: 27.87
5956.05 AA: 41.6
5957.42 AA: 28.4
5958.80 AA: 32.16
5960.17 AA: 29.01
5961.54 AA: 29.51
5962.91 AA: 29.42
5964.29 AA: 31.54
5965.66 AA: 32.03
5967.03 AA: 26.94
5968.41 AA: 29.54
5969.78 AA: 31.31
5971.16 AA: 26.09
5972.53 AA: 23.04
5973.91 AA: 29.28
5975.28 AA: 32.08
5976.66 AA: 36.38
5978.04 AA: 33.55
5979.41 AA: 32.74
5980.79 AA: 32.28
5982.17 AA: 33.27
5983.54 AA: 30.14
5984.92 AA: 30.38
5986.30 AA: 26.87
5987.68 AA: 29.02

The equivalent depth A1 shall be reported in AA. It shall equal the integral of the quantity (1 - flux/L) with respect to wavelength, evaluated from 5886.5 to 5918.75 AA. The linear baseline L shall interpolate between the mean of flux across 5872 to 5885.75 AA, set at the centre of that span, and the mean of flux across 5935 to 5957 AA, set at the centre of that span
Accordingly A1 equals 6.40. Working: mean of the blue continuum 30.1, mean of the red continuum 29.7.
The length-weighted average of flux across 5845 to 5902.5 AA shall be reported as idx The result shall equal 26.5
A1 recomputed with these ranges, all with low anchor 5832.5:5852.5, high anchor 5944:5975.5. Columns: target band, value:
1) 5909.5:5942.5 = 1.7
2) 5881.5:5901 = 5.0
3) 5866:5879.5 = -0.3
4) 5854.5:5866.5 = 0.6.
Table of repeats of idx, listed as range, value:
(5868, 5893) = 26.8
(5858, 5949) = 27.3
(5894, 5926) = 26.3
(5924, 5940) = 28.5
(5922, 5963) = 29.5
